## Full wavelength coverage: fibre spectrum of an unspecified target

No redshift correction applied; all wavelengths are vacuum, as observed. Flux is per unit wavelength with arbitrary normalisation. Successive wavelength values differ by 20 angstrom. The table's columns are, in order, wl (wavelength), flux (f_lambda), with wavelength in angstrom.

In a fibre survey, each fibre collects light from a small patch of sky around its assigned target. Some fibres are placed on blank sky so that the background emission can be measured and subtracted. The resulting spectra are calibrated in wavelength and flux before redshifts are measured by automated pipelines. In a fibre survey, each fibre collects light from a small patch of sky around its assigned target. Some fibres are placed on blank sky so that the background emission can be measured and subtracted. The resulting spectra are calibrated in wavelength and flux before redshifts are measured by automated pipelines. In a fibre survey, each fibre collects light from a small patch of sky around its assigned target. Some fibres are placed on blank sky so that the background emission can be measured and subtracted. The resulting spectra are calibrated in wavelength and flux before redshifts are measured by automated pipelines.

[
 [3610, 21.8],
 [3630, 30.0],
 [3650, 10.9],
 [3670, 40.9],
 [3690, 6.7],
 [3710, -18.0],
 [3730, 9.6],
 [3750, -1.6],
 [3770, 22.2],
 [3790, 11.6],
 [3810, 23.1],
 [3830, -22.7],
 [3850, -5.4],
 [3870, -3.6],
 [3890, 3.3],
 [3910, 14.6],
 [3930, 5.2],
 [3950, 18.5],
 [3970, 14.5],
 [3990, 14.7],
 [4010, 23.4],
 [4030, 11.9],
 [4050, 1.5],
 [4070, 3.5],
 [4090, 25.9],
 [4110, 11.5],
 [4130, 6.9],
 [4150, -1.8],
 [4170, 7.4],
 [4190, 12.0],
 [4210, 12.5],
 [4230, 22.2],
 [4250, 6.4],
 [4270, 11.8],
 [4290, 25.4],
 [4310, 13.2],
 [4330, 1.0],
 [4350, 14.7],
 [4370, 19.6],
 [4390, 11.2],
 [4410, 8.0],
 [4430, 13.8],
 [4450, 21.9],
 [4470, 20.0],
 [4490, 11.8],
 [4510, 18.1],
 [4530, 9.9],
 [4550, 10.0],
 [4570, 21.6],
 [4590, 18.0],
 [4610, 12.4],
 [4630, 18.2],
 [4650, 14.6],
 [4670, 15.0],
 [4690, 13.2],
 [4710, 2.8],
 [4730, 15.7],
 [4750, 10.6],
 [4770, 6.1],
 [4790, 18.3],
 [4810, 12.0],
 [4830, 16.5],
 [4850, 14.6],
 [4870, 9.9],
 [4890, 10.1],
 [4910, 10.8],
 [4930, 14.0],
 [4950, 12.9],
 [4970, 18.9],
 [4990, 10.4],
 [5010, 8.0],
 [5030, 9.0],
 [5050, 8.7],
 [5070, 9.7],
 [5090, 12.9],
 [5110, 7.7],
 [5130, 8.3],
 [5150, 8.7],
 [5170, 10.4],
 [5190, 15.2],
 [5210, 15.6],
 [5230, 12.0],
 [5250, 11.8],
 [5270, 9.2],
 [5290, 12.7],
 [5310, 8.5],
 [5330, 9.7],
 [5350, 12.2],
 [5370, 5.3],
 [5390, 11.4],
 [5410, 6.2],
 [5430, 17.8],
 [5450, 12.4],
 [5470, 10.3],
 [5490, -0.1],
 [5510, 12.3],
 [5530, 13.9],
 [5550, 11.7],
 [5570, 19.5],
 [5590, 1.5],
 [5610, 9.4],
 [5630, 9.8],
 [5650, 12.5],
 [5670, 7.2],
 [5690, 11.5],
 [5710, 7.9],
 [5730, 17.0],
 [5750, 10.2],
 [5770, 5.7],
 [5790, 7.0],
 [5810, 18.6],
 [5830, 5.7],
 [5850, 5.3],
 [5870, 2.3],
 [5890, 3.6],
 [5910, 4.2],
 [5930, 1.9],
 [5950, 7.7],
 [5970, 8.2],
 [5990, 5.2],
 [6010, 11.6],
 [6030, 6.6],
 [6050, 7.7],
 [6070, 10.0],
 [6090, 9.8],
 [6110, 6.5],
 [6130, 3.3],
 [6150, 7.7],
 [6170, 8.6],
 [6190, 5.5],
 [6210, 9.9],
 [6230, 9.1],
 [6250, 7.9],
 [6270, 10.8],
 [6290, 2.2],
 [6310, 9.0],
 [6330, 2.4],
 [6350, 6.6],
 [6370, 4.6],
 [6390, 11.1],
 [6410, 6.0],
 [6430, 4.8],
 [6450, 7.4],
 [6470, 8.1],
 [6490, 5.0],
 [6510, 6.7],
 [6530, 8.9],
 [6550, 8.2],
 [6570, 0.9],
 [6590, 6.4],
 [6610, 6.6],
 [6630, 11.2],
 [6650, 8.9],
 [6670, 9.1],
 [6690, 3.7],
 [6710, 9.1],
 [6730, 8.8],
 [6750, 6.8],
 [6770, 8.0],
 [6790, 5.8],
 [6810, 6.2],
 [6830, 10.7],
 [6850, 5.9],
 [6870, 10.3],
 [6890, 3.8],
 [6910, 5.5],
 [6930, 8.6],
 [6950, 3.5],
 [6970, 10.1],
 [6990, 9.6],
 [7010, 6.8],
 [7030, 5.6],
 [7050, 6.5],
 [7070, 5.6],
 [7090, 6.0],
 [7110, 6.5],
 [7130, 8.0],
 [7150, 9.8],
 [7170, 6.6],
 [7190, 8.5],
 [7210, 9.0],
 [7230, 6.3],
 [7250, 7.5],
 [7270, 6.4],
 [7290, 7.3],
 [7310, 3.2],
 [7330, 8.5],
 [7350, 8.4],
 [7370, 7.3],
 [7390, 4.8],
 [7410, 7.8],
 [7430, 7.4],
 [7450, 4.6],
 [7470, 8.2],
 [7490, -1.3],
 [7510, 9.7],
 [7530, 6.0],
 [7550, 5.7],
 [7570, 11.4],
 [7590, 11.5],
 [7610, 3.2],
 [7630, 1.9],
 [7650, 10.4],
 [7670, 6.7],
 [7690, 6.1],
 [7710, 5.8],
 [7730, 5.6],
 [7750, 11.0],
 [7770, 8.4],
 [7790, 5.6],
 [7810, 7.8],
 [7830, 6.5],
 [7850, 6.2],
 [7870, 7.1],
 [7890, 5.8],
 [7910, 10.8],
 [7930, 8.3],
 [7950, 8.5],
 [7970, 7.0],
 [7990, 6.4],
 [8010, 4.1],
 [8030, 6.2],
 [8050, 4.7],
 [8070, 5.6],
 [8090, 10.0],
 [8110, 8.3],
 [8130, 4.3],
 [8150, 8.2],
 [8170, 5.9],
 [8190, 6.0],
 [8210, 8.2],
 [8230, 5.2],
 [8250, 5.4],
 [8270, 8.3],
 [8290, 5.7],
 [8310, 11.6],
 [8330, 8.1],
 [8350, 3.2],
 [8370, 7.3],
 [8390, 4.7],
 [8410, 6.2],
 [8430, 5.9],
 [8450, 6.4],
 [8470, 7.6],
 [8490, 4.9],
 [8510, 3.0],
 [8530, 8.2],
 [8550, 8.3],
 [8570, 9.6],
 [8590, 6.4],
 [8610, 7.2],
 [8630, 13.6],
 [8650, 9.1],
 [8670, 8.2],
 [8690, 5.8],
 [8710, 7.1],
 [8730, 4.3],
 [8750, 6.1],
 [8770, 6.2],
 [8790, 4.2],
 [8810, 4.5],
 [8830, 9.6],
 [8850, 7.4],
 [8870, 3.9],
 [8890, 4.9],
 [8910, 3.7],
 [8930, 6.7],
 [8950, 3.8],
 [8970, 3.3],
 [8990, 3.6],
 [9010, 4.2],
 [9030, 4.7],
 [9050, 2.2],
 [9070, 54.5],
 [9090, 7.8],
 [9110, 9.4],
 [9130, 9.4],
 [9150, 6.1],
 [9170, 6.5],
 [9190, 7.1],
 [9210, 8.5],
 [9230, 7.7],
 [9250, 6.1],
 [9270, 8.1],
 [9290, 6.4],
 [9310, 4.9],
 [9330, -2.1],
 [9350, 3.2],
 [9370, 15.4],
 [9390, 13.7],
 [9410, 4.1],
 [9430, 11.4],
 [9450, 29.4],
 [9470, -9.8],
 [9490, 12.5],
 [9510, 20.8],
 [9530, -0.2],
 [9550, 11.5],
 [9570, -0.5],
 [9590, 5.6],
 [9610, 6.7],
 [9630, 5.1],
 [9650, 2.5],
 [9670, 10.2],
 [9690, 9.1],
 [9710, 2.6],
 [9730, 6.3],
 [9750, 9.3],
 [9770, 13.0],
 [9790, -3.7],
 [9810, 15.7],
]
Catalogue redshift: 1.433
